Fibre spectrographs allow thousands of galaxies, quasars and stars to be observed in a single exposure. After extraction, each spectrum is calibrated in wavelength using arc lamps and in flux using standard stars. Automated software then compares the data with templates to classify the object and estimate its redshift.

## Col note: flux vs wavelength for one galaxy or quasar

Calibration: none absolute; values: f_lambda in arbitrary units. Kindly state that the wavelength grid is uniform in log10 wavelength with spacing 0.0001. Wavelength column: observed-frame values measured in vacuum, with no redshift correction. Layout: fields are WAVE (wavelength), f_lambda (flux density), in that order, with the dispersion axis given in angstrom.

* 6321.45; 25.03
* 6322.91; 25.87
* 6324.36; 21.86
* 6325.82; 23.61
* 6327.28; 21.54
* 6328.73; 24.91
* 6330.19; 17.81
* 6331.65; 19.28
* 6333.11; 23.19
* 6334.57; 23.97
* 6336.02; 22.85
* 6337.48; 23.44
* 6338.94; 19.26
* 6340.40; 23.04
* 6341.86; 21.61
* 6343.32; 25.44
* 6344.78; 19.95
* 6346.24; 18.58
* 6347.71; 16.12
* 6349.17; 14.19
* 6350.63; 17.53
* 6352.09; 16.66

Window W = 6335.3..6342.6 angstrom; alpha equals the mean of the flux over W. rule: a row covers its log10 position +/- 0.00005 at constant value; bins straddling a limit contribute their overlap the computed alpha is 22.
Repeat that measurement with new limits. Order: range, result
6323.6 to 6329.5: 23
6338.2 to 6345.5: 21.9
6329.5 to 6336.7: 21.4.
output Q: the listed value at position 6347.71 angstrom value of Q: 16.12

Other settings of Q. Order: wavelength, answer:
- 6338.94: 19.26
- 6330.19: 17.81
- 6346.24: 18.58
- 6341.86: 21.61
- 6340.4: 23.04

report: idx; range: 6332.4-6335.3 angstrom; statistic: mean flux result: 23.6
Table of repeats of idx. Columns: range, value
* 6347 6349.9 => 15.2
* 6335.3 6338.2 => 23.1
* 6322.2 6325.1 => 23.9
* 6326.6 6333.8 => 21.3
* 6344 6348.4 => 18.3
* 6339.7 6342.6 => 22.3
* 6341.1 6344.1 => 23.5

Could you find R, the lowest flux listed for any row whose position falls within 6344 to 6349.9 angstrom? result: 14.19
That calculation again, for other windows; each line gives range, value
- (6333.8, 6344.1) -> 19.26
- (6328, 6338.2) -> 17.81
